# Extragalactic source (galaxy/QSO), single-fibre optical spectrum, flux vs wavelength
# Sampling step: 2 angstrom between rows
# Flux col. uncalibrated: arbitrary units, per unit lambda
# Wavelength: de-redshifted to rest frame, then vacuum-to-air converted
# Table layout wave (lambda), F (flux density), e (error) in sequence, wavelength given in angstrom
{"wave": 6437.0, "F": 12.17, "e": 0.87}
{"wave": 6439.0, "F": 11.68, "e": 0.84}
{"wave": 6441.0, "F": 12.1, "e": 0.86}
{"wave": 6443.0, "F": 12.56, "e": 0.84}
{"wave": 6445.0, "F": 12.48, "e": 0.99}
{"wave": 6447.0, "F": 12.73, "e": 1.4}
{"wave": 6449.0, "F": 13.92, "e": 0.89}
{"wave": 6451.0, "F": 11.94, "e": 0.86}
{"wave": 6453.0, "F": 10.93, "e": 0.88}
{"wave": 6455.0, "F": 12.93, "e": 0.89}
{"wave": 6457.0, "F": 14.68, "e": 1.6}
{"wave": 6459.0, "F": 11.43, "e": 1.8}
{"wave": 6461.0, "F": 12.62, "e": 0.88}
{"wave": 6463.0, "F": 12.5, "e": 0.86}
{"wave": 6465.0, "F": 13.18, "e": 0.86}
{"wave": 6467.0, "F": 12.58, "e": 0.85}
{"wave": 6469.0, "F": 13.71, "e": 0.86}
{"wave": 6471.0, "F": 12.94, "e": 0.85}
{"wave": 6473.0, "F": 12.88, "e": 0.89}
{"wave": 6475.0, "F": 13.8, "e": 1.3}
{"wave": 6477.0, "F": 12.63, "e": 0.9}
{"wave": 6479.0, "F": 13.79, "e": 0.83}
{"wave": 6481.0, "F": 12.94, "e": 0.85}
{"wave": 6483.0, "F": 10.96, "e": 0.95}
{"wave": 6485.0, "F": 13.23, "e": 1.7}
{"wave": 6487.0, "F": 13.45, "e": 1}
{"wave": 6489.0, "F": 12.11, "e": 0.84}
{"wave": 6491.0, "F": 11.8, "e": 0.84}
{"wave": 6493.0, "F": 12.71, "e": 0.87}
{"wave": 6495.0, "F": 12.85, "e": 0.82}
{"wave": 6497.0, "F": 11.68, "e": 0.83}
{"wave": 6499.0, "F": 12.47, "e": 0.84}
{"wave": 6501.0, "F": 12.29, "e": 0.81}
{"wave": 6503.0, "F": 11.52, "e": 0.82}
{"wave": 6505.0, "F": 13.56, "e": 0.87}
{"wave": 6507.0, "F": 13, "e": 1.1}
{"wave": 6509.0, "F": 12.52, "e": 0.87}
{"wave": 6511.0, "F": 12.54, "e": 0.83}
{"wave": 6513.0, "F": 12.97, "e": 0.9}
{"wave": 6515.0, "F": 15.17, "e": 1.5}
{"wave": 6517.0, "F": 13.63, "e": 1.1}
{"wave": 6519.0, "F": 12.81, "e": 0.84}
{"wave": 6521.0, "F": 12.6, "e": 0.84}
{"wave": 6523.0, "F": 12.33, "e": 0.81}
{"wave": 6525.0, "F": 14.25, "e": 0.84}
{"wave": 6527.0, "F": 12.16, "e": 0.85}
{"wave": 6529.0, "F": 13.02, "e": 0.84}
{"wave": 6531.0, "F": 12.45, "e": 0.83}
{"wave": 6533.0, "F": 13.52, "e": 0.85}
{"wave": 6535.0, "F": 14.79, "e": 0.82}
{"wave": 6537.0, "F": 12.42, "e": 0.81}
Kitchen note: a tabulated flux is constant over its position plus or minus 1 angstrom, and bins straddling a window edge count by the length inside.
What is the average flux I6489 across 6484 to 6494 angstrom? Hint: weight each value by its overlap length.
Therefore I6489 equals 12.7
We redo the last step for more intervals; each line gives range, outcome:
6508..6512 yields 12.5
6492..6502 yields 12.4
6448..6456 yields 12.4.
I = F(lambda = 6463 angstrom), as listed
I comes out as 12.5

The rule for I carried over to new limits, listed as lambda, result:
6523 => 12.33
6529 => 13.02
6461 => 12.62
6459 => 11.43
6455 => 12.93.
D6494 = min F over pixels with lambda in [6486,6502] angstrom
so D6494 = 11.68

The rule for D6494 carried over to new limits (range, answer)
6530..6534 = 12.45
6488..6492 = 11.8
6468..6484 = 10.96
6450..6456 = 10.93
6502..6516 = 11.52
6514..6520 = 12.81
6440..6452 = 11.94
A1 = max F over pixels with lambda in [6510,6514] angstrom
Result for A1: 12.97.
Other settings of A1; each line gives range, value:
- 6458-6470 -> 13.71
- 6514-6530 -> 15.17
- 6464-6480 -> 13.8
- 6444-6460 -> 14.68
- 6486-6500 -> 13.45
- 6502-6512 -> 13.56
